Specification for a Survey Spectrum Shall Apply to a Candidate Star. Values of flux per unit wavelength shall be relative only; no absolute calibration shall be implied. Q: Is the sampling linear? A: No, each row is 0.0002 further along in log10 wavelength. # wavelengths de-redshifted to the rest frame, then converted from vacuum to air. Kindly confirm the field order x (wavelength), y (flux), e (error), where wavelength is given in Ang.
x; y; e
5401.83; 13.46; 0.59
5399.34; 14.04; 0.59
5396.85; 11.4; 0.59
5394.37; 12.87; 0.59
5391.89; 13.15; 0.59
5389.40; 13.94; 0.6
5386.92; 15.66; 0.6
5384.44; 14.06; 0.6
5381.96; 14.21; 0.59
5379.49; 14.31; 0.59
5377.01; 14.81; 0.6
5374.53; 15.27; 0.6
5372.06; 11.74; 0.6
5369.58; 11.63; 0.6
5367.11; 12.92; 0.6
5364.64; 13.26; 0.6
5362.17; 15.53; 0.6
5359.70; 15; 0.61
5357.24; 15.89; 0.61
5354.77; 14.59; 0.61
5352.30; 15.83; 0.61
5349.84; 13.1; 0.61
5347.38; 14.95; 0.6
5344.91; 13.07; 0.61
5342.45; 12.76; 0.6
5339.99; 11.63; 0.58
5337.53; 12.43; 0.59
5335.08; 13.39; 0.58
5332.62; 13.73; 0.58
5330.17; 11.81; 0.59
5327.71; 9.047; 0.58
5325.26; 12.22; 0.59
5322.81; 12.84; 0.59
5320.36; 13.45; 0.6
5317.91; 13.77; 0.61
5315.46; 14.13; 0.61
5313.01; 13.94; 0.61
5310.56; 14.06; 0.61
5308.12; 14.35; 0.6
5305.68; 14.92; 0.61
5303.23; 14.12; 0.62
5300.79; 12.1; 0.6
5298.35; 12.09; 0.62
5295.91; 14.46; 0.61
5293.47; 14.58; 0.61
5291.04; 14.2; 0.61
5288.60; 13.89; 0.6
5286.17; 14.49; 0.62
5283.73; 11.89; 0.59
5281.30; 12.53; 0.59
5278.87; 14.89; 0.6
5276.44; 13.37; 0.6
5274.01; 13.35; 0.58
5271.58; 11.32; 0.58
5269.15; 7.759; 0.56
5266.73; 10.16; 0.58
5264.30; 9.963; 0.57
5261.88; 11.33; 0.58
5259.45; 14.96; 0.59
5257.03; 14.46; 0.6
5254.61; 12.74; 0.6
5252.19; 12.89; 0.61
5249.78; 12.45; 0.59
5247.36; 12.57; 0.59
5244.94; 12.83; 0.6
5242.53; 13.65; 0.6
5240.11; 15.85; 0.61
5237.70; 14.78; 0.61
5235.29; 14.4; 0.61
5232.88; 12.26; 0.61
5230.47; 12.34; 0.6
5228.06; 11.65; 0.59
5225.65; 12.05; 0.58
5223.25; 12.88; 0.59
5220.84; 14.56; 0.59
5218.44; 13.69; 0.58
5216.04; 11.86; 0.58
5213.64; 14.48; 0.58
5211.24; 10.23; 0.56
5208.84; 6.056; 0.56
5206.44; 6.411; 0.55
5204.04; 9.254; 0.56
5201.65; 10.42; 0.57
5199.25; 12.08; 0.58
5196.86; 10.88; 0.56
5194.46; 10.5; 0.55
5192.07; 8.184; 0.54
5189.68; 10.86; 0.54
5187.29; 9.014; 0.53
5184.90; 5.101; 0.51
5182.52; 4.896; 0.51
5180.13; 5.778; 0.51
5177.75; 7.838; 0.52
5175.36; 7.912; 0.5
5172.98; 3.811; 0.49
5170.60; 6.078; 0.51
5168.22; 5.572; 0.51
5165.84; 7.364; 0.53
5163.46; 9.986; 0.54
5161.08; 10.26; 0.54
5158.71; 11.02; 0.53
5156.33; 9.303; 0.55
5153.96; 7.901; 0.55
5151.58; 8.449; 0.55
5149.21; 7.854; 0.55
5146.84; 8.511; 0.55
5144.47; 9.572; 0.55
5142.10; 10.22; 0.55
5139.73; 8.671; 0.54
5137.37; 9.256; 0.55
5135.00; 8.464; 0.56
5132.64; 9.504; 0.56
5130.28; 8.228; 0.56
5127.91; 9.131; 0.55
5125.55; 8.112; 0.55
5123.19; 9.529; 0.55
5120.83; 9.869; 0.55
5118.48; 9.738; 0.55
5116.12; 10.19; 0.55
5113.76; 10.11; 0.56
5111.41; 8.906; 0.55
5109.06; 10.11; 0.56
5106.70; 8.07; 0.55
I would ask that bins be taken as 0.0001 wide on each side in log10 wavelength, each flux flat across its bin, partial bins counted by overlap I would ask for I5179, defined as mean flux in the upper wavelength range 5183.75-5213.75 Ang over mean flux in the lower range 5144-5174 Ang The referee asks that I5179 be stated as 1.1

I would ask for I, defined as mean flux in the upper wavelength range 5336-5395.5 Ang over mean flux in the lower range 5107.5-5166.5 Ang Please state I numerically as 1.50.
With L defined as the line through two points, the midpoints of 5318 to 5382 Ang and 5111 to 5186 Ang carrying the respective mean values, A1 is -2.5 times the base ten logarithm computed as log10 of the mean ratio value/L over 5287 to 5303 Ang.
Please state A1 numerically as -0.13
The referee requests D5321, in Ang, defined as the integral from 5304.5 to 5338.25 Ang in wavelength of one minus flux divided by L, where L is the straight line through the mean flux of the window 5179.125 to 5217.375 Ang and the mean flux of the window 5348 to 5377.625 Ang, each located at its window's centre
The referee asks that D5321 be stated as -0.8 Ang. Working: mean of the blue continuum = 9.16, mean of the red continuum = 14.1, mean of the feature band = 13.2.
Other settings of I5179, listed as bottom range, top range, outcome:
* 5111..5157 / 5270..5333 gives 1.46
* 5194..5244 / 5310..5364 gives 1.13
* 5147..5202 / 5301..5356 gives 1.61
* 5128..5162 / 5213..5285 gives 1.41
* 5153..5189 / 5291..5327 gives 1.81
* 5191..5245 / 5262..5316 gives 1.10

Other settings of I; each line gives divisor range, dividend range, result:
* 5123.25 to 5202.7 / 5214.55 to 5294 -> 1.52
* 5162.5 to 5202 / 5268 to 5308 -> 1.65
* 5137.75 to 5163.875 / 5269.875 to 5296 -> 1.45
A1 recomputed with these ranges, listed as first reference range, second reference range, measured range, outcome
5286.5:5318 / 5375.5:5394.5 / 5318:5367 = 0.05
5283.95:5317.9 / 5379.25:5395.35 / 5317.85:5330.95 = 0.16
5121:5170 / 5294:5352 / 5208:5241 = -0.18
